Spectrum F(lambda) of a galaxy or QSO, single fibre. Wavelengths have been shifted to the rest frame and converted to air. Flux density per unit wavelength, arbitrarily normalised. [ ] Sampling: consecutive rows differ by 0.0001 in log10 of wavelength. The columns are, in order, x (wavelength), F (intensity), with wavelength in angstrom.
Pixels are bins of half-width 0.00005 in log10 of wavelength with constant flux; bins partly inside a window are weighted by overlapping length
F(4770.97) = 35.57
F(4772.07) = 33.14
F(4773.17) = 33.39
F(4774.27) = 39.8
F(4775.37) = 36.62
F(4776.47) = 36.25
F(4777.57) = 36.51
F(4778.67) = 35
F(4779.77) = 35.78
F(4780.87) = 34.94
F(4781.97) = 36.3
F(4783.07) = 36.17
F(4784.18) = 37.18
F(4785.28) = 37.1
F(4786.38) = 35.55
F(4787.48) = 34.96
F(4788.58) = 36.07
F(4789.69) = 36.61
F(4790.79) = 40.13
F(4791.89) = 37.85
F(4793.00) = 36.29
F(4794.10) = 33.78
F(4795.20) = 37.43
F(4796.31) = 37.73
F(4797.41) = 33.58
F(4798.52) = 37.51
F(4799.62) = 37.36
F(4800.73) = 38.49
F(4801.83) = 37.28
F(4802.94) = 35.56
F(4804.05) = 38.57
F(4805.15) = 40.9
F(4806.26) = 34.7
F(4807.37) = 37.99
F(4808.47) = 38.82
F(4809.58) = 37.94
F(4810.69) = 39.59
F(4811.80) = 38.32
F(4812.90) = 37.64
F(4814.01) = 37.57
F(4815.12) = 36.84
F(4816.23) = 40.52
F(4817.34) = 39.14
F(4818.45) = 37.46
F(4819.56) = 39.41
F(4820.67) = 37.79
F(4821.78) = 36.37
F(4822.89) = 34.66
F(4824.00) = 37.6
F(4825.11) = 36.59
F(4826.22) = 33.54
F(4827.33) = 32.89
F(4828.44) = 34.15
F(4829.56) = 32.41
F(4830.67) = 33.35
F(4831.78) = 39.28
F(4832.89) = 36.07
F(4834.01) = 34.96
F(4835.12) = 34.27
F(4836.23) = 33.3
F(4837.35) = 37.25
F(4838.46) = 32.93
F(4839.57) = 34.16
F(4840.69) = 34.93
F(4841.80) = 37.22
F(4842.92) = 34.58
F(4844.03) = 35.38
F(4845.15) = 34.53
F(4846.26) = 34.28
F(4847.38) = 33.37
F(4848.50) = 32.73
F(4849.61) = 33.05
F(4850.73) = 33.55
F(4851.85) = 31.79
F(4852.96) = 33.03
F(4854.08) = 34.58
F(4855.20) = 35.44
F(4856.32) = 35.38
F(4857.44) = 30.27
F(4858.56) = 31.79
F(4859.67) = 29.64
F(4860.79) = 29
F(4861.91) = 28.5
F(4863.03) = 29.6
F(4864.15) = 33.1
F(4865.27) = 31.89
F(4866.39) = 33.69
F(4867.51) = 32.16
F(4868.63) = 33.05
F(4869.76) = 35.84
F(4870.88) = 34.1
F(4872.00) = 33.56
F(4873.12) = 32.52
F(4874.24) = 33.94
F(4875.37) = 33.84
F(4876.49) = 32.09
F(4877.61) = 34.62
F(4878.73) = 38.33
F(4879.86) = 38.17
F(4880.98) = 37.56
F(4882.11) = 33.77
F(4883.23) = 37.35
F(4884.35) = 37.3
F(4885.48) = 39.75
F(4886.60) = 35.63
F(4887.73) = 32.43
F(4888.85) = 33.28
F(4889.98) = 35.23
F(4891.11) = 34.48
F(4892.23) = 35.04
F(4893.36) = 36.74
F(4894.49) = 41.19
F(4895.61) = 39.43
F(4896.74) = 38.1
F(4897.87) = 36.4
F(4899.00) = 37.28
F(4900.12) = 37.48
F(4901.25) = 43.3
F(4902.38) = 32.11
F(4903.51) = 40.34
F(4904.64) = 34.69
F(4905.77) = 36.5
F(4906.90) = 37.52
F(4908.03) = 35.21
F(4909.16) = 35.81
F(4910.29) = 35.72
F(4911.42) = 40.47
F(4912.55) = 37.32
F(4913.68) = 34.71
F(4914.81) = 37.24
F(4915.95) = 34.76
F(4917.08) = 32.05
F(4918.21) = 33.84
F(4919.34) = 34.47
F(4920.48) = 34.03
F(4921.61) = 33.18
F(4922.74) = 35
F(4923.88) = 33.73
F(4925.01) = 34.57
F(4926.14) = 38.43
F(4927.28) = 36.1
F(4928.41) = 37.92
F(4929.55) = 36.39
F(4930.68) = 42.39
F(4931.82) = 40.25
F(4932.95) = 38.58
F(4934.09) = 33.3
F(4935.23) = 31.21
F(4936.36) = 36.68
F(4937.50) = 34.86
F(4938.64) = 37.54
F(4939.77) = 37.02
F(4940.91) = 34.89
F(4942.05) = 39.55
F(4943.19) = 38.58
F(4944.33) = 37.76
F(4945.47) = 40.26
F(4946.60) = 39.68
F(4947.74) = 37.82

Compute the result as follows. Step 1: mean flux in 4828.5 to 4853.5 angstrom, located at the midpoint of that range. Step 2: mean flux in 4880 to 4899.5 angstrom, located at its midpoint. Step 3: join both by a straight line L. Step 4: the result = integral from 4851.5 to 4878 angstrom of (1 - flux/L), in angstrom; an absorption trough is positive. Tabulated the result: 2.1 angstrom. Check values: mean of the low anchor 34.4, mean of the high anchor 36.6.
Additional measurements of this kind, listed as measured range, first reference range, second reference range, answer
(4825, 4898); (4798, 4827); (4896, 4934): 5.24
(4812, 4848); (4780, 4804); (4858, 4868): -2.30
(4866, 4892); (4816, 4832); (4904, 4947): 0.99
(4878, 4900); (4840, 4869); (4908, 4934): -1.33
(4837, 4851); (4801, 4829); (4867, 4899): 0.82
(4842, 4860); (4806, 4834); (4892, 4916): 1.70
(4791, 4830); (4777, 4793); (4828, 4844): -1.46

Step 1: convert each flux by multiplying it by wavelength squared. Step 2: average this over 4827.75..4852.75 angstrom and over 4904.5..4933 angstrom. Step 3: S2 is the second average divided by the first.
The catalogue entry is 1.1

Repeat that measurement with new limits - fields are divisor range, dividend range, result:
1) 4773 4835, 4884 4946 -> 1.04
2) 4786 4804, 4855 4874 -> 0.91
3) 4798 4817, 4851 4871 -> 0.87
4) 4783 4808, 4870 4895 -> 1.00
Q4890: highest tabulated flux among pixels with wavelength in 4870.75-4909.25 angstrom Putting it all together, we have 43.3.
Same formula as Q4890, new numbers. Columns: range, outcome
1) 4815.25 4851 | 40.52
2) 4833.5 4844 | 37.25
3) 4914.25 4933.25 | 42.39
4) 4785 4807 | 40.9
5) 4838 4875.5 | 37.22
